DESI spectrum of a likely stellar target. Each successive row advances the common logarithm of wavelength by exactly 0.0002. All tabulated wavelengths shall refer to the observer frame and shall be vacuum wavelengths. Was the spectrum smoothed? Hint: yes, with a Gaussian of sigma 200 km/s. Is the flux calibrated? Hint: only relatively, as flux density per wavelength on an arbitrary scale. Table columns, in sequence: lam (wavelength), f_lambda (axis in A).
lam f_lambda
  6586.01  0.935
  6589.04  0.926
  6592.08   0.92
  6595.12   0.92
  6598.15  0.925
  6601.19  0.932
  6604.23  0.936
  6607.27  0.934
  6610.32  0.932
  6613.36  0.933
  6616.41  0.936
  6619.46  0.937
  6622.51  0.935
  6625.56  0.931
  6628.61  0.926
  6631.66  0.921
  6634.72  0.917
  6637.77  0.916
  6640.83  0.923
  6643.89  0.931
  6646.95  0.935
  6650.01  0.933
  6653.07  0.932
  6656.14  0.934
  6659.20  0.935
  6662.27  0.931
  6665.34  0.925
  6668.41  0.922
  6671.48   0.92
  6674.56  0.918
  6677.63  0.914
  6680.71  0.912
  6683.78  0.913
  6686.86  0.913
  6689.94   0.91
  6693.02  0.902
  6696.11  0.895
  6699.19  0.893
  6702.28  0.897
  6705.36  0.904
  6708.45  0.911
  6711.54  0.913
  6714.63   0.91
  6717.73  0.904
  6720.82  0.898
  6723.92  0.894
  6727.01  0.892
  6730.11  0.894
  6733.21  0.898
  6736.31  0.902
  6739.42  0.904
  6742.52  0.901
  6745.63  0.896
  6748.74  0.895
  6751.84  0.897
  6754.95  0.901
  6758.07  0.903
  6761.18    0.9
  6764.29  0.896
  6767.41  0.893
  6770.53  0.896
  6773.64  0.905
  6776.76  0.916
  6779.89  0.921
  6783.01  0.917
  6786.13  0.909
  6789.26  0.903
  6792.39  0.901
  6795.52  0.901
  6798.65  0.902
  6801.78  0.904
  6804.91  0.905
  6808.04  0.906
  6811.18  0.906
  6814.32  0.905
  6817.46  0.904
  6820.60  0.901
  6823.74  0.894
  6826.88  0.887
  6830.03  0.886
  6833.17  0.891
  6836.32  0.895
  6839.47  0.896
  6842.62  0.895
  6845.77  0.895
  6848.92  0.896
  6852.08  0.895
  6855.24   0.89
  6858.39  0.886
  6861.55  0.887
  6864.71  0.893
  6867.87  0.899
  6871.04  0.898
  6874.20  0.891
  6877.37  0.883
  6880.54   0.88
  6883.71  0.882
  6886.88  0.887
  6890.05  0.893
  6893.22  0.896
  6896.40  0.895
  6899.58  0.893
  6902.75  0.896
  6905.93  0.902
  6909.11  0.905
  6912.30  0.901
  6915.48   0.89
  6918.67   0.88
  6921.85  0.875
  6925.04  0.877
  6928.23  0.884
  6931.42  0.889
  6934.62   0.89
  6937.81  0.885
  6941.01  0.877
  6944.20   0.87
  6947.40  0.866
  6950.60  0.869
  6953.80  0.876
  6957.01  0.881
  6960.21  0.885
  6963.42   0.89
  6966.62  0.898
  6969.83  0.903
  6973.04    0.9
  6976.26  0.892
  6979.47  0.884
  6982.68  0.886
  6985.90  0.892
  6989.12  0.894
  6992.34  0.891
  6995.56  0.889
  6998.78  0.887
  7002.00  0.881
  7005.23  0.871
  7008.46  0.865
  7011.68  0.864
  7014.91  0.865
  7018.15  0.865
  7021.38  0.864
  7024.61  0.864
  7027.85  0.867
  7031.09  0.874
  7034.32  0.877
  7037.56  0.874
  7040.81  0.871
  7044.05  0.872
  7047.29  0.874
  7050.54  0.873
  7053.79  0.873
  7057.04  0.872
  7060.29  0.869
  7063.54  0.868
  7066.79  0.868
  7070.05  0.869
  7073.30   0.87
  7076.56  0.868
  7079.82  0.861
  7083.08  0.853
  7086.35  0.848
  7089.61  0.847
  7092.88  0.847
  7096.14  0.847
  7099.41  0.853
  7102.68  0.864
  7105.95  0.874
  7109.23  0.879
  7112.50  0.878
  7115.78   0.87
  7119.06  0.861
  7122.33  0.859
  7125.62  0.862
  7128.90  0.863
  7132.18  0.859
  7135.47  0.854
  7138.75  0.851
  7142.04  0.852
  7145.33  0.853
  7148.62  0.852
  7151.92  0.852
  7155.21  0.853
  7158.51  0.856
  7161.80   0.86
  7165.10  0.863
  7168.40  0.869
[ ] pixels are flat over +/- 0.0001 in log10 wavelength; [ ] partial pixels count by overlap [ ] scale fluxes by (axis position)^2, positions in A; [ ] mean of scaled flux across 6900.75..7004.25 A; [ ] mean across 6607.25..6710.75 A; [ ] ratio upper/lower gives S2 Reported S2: 1.05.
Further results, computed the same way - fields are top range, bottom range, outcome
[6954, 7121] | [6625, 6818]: 1.05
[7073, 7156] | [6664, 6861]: 1.05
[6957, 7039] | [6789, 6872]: 1.03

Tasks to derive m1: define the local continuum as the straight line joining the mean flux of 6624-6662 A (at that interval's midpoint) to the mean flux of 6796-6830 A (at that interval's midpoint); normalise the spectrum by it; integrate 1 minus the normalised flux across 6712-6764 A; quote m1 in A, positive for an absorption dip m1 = 0.8 A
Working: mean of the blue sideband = 0.928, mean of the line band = 0.9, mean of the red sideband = 0.901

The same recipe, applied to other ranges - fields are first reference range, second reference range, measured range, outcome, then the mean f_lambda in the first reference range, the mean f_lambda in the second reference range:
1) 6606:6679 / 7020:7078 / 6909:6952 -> 0.25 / 0.928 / 0.87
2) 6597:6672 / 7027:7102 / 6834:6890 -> 0.26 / 0.929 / 0.865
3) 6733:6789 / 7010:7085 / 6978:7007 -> -0.36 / 0.903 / 0.868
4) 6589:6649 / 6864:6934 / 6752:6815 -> 0.11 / 0.928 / 0.89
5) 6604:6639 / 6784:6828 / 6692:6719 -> 0.41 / 0.929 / 0.902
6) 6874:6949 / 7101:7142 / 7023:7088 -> 0.22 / 0.887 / 0.864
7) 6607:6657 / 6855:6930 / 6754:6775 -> 0.24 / 0.929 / 0.89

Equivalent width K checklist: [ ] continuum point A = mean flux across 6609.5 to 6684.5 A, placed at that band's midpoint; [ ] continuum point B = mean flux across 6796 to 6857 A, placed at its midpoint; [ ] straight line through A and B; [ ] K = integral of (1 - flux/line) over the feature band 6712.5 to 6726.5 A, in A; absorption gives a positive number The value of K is 0.2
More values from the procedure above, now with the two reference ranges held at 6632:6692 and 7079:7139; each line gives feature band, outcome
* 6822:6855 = 0.2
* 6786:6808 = 0.0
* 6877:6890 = 0.1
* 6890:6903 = -0.1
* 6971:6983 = -0.2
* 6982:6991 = -0.1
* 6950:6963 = 0.0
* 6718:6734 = 0.3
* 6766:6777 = 0.1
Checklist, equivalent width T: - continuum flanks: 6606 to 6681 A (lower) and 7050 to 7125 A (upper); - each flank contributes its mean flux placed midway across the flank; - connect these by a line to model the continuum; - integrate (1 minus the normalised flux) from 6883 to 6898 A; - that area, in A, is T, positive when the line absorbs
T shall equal 0.0 A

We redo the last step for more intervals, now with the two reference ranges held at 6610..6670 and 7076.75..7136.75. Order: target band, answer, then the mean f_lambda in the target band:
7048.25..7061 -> -0.1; 0.872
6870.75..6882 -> 0.1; 0.887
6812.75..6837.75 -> 0.2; 0.895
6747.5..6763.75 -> 0.2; 0.899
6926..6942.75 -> 0.0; 0.885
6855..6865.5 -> 0.1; 0.889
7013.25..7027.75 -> 0.1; 0.864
